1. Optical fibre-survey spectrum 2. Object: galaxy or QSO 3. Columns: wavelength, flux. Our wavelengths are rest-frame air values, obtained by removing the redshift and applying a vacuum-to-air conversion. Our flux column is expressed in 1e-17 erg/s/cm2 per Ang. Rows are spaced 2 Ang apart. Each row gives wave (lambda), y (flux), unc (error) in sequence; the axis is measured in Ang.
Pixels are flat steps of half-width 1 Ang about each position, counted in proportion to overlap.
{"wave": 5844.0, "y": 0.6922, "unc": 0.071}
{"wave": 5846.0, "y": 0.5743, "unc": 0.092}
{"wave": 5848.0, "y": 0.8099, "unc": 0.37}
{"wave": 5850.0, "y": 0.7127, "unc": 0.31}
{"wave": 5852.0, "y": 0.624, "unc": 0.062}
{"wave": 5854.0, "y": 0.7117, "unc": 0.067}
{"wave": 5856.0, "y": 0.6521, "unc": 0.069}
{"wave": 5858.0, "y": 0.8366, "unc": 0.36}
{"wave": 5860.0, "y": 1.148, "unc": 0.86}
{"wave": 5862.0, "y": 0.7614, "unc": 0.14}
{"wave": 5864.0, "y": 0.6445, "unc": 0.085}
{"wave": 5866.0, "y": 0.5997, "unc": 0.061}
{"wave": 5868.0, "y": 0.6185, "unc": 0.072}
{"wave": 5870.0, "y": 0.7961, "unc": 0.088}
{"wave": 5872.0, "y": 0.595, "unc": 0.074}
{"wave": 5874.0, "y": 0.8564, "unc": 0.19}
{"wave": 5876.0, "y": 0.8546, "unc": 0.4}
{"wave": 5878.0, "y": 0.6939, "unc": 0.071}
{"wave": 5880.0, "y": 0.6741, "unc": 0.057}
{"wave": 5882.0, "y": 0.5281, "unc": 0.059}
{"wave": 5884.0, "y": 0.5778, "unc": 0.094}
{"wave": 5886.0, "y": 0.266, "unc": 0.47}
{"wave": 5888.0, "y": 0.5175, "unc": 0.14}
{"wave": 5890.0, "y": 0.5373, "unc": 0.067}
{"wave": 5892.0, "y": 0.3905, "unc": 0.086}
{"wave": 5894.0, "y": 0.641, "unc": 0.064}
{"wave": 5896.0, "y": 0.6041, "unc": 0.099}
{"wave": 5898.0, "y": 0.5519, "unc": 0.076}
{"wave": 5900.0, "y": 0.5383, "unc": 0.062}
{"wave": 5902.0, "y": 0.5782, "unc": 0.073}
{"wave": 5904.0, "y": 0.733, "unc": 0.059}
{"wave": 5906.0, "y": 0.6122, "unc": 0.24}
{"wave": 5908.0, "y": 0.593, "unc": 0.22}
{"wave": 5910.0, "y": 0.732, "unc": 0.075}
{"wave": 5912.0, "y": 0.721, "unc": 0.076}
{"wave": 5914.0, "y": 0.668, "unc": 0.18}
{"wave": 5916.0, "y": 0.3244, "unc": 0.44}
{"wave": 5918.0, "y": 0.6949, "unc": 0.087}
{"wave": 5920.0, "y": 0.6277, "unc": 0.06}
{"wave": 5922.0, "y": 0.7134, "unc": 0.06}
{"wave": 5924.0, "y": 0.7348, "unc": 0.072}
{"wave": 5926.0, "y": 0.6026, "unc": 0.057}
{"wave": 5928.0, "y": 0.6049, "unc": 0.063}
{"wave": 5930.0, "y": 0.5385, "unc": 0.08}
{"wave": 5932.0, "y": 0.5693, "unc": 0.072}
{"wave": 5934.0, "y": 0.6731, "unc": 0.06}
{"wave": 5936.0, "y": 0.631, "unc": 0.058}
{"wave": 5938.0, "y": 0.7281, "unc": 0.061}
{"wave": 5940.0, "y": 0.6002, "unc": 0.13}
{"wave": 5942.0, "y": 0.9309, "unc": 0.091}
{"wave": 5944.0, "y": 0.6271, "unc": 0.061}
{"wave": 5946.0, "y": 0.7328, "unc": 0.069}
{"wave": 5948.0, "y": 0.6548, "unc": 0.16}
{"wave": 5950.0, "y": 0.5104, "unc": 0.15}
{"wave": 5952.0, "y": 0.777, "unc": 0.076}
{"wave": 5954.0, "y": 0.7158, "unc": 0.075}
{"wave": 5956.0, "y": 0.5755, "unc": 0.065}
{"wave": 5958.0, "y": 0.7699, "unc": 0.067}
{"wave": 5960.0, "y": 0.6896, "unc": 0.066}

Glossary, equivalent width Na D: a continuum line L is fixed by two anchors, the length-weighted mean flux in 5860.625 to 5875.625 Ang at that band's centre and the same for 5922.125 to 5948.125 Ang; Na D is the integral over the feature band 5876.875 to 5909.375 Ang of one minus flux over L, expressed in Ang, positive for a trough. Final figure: 6.0 Ang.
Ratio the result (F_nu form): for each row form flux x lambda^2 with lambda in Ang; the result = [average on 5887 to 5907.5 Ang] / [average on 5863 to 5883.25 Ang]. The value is 0.84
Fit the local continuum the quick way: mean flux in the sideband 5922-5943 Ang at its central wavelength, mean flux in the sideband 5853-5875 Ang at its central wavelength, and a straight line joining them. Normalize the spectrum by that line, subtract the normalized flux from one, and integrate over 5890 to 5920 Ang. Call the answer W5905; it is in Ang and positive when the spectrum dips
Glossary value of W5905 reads 4.3 Ang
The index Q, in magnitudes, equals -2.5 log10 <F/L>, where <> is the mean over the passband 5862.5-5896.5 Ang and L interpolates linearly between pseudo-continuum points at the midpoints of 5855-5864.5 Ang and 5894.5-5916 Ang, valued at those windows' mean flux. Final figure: 0.194 mag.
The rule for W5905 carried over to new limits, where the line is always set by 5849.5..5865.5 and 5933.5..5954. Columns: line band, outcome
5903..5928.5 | 2.4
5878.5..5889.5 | 3.2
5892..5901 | 2.0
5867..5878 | 0.1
